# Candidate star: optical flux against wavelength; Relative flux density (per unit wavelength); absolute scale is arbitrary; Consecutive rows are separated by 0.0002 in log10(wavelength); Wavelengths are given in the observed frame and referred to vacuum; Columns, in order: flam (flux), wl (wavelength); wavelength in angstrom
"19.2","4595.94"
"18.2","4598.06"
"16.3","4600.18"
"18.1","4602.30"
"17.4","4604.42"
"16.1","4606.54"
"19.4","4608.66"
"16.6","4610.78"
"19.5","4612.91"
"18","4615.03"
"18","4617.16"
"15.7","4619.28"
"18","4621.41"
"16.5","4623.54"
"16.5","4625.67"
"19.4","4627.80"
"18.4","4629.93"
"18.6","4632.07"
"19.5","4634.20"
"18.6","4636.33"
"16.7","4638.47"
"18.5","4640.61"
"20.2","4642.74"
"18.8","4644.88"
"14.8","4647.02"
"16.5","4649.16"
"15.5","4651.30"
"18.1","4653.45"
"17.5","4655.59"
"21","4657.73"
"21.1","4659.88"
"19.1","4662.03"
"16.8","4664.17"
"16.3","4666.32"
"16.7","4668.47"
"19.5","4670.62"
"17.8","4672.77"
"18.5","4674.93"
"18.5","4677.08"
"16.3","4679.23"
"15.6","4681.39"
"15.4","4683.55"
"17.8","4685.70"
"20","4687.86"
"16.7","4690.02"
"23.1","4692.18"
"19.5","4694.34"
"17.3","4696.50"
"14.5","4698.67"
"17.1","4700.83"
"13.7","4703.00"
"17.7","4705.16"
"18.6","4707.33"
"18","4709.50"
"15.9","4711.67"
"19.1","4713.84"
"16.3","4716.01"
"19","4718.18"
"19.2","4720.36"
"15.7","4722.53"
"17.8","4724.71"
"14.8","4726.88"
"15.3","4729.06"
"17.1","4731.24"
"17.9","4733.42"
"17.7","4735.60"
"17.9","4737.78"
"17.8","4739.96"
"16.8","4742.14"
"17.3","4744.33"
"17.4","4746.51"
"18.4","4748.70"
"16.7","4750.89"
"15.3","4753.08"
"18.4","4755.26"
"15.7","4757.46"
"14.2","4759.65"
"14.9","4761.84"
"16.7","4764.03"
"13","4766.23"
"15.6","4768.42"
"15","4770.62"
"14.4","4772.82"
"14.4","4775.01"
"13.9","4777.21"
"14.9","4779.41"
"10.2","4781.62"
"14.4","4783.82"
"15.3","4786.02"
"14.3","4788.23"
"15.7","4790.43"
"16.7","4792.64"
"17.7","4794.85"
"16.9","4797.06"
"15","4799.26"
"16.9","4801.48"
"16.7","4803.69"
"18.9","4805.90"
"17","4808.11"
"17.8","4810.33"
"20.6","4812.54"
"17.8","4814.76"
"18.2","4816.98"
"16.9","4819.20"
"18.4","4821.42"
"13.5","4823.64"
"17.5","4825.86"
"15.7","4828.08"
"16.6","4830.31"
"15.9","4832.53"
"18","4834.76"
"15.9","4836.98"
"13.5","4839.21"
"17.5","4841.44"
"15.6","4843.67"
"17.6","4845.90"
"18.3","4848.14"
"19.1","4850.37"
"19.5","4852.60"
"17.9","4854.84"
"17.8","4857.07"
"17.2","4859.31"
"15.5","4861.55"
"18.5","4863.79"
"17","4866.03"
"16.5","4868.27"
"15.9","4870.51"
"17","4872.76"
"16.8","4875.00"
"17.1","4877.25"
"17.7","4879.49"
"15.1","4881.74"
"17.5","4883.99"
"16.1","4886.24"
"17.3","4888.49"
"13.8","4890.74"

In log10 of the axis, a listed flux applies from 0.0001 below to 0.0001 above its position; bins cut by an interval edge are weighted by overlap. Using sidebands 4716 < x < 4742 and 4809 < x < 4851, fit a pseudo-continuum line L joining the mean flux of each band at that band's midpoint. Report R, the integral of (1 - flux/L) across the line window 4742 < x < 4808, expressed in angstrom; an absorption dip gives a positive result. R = 5.47 angstrom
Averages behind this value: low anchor 17.2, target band 15.7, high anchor 17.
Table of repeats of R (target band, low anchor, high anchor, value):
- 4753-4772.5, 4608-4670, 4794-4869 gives 2.30 angstrom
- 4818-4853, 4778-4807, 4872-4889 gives -1.25 angstrom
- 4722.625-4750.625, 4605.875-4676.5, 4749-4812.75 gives -1.16 angstrom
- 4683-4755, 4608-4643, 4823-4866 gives 0.83 angstrom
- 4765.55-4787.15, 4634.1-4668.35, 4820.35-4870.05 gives 3.97 angstrom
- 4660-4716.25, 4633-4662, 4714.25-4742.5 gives 0.42 angstrom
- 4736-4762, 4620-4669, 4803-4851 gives 0.98 angstrom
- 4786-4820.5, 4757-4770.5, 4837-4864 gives -2.30 angstrom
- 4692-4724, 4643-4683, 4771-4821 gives -0.59 angstrom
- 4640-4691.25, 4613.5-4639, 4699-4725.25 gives -0.60 angstrom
